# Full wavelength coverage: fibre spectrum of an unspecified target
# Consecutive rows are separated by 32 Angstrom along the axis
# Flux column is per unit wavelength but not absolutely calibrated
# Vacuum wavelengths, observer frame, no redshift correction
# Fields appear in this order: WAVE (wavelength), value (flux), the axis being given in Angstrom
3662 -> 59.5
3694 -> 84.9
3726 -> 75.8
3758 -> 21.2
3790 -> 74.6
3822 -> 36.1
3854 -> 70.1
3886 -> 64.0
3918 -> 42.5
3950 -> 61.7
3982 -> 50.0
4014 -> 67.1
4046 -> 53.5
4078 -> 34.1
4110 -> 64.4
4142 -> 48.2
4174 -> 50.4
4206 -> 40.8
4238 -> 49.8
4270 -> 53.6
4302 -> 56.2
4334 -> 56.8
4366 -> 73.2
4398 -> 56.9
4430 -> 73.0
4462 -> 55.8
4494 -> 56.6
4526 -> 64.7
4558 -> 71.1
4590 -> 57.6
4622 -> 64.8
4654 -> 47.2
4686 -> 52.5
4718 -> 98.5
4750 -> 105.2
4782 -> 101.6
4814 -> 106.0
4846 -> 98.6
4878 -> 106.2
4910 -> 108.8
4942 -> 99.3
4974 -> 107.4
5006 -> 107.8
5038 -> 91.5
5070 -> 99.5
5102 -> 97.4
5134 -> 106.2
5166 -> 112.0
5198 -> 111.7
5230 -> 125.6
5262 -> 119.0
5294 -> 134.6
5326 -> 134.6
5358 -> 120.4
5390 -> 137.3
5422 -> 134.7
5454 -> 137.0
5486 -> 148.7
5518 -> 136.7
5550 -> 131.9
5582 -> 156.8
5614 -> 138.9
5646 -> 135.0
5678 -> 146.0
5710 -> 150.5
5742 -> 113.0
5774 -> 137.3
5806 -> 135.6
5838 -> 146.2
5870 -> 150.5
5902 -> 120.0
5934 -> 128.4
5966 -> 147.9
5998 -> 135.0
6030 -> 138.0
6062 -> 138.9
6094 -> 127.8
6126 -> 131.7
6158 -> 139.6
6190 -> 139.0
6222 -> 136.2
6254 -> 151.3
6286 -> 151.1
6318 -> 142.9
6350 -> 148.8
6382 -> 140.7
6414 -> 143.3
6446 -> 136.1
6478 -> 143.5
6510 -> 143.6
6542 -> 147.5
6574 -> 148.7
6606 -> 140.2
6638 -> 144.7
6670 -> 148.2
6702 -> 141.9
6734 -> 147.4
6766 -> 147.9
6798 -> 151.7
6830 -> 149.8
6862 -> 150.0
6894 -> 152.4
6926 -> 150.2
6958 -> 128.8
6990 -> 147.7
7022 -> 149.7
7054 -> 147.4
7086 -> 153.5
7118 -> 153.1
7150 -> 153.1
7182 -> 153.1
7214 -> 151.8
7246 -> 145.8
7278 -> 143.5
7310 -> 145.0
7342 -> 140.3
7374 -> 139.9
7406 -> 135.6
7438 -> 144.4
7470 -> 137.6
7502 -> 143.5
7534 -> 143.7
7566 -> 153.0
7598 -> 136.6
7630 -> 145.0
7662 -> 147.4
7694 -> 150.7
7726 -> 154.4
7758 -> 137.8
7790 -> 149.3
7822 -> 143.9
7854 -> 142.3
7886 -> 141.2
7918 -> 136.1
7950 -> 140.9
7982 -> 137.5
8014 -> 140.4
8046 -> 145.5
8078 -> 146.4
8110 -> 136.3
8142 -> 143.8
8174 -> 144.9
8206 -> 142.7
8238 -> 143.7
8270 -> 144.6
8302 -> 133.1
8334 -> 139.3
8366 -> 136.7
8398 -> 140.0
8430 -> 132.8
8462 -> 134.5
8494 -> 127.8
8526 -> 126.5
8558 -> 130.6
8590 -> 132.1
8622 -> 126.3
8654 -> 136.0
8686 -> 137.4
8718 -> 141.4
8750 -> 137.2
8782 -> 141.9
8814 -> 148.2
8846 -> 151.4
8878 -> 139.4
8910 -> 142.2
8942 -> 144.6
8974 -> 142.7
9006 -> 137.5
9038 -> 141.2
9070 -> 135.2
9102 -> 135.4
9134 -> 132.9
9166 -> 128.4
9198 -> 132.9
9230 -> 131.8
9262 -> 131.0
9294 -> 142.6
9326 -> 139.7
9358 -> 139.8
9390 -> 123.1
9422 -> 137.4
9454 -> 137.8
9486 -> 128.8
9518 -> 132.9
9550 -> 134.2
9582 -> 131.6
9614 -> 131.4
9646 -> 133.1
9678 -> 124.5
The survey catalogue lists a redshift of 0.181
